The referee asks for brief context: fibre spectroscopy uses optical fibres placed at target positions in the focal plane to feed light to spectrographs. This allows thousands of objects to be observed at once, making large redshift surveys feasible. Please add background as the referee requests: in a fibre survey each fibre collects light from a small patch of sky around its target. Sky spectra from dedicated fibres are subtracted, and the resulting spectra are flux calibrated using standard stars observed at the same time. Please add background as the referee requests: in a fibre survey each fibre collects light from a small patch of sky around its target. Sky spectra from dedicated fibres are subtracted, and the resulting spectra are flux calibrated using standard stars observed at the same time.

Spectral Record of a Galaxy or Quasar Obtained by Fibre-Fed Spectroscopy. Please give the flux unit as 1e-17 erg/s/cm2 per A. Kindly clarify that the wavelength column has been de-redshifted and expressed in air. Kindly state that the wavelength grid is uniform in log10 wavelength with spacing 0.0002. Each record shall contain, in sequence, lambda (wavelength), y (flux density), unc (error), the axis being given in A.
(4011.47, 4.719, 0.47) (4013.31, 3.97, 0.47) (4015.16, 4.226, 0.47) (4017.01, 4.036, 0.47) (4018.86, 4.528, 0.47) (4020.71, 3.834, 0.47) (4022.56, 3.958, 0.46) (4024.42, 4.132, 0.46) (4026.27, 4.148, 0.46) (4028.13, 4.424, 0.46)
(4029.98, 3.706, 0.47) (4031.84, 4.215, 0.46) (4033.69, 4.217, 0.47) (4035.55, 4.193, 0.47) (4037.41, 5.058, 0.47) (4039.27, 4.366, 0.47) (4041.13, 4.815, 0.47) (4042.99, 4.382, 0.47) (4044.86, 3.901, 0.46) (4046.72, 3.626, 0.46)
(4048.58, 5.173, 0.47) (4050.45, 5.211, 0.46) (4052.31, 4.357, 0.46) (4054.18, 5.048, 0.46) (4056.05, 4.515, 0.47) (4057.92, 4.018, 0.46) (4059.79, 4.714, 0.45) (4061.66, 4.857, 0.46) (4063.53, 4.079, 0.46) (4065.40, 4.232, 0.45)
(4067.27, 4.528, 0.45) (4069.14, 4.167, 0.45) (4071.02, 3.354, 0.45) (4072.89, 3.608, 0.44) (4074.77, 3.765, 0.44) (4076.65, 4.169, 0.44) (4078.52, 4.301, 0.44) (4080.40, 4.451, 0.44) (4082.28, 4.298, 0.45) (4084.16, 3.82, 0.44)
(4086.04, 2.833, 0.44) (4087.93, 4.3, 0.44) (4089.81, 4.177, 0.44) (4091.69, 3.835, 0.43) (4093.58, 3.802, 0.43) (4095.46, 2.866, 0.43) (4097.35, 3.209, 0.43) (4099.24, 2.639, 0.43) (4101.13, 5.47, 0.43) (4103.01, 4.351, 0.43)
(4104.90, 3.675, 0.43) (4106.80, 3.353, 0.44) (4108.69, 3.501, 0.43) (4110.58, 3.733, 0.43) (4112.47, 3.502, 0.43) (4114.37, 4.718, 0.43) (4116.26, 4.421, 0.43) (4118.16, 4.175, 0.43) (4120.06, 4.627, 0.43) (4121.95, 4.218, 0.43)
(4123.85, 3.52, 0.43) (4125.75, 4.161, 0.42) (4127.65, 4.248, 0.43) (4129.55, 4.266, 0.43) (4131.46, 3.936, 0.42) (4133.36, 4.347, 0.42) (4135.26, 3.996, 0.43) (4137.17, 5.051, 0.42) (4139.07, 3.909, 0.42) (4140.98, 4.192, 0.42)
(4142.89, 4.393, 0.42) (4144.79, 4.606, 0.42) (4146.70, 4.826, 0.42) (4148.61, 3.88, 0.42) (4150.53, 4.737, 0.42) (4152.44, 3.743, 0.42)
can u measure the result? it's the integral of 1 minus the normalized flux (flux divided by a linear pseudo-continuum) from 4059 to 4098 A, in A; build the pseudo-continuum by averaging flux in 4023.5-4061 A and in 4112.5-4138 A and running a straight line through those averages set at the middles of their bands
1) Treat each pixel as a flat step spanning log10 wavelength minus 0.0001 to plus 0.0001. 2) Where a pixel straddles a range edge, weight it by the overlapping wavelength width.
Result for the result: 3.3 A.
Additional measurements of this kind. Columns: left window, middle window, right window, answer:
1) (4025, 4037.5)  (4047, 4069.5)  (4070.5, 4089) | -2.8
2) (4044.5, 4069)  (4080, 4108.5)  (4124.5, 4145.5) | 3.9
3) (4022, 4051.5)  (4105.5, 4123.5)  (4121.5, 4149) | 1.1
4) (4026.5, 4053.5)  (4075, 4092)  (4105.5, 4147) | 1.0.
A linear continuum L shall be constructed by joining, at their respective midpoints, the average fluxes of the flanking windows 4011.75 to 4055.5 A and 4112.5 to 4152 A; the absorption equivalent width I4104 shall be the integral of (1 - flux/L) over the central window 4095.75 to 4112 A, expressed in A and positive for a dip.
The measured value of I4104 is 2.3 A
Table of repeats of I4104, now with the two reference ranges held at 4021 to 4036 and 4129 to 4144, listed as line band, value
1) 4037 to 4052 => -1.48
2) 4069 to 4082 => 0.62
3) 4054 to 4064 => -0.89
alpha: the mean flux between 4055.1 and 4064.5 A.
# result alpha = 4.44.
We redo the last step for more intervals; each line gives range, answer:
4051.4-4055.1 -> 4.7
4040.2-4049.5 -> 4.38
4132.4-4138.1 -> 4.46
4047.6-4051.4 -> 5.17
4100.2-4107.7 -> 4.21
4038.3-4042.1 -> 4.6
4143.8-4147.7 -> 4.71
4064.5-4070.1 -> 4.31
